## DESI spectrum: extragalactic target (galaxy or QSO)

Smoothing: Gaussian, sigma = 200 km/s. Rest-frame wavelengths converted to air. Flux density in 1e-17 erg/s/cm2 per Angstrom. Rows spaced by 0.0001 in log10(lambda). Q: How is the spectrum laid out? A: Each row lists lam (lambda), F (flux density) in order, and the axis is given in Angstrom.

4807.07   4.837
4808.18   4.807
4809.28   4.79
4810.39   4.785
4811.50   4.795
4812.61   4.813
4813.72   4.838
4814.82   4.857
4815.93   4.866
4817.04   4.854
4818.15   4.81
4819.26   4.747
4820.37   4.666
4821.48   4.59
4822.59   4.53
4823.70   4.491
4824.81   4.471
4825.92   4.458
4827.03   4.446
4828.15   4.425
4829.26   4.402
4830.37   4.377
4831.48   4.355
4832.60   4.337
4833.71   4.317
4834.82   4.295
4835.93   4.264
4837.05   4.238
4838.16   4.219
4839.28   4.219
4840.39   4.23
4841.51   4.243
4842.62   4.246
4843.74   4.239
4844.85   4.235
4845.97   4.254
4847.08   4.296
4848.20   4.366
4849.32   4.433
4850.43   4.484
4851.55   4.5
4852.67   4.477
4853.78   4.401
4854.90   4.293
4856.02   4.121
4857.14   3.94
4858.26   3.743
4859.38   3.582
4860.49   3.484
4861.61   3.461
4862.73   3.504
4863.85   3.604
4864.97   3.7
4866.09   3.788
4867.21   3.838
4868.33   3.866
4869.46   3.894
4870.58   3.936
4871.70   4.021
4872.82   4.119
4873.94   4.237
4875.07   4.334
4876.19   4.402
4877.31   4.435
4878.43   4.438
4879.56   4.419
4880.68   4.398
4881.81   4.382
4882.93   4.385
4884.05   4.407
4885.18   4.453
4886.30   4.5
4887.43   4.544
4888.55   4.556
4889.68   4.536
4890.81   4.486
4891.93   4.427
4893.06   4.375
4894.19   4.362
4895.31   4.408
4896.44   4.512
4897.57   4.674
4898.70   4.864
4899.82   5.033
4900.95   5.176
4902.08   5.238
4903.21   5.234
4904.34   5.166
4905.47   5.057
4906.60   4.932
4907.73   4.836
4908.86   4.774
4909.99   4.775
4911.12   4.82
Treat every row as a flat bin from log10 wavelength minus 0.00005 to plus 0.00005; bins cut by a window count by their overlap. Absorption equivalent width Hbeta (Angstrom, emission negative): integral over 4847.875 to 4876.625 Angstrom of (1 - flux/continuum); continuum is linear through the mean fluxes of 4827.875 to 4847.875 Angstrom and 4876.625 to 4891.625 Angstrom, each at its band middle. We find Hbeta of 2.4 Angstrom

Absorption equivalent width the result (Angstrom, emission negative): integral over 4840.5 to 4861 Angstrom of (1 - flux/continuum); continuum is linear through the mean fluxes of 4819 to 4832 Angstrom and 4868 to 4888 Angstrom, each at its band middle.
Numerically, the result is 1.0 Angstrom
